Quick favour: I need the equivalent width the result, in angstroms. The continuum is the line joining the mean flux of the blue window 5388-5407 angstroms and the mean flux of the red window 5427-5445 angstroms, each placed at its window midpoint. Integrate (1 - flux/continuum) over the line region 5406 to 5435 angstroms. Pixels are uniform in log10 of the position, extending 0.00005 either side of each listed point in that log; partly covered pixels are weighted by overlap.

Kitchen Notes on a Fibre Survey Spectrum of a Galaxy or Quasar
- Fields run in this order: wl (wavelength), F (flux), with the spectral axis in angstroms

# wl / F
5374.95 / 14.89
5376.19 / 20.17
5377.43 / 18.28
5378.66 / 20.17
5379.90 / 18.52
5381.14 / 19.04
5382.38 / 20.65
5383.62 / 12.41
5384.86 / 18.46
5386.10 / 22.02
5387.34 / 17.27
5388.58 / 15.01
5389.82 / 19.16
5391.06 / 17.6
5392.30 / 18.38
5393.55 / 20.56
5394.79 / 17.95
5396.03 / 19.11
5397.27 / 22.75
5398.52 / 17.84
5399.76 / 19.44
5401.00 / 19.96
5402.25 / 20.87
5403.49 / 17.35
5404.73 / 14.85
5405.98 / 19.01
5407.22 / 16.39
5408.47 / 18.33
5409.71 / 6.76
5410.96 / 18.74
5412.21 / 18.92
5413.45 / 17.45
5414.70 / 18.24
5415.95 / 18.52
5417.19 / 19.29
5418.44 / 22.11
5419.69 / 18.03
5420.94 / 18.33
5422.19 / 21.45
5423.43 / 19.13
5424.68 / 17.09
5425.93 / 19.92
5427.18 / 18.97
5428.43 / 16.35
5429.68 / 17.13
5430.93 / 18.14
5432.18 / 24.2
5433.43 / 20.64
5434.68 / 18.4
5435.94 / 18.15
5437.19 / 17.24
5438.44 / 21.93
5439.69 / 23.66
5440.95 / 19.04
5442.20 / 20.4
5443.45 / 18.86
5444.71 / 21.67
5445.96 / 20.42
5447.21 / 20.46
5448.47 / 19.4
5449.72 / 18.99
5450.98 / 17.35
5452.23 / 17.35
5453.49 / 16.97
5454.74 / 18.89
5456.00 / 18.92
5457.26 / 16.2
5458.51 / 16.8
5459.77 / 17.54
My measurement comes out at 1.3 angstroms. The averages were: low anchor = 18.6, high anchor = 19.6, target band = 18.4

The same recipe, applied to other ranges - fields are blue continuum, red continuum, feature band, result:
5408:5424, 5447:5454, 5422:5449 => -2.1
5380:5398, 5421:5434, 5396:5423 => 0.9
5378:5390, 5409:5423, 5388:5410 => 0.1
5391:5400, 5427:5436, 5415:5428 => -0.1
